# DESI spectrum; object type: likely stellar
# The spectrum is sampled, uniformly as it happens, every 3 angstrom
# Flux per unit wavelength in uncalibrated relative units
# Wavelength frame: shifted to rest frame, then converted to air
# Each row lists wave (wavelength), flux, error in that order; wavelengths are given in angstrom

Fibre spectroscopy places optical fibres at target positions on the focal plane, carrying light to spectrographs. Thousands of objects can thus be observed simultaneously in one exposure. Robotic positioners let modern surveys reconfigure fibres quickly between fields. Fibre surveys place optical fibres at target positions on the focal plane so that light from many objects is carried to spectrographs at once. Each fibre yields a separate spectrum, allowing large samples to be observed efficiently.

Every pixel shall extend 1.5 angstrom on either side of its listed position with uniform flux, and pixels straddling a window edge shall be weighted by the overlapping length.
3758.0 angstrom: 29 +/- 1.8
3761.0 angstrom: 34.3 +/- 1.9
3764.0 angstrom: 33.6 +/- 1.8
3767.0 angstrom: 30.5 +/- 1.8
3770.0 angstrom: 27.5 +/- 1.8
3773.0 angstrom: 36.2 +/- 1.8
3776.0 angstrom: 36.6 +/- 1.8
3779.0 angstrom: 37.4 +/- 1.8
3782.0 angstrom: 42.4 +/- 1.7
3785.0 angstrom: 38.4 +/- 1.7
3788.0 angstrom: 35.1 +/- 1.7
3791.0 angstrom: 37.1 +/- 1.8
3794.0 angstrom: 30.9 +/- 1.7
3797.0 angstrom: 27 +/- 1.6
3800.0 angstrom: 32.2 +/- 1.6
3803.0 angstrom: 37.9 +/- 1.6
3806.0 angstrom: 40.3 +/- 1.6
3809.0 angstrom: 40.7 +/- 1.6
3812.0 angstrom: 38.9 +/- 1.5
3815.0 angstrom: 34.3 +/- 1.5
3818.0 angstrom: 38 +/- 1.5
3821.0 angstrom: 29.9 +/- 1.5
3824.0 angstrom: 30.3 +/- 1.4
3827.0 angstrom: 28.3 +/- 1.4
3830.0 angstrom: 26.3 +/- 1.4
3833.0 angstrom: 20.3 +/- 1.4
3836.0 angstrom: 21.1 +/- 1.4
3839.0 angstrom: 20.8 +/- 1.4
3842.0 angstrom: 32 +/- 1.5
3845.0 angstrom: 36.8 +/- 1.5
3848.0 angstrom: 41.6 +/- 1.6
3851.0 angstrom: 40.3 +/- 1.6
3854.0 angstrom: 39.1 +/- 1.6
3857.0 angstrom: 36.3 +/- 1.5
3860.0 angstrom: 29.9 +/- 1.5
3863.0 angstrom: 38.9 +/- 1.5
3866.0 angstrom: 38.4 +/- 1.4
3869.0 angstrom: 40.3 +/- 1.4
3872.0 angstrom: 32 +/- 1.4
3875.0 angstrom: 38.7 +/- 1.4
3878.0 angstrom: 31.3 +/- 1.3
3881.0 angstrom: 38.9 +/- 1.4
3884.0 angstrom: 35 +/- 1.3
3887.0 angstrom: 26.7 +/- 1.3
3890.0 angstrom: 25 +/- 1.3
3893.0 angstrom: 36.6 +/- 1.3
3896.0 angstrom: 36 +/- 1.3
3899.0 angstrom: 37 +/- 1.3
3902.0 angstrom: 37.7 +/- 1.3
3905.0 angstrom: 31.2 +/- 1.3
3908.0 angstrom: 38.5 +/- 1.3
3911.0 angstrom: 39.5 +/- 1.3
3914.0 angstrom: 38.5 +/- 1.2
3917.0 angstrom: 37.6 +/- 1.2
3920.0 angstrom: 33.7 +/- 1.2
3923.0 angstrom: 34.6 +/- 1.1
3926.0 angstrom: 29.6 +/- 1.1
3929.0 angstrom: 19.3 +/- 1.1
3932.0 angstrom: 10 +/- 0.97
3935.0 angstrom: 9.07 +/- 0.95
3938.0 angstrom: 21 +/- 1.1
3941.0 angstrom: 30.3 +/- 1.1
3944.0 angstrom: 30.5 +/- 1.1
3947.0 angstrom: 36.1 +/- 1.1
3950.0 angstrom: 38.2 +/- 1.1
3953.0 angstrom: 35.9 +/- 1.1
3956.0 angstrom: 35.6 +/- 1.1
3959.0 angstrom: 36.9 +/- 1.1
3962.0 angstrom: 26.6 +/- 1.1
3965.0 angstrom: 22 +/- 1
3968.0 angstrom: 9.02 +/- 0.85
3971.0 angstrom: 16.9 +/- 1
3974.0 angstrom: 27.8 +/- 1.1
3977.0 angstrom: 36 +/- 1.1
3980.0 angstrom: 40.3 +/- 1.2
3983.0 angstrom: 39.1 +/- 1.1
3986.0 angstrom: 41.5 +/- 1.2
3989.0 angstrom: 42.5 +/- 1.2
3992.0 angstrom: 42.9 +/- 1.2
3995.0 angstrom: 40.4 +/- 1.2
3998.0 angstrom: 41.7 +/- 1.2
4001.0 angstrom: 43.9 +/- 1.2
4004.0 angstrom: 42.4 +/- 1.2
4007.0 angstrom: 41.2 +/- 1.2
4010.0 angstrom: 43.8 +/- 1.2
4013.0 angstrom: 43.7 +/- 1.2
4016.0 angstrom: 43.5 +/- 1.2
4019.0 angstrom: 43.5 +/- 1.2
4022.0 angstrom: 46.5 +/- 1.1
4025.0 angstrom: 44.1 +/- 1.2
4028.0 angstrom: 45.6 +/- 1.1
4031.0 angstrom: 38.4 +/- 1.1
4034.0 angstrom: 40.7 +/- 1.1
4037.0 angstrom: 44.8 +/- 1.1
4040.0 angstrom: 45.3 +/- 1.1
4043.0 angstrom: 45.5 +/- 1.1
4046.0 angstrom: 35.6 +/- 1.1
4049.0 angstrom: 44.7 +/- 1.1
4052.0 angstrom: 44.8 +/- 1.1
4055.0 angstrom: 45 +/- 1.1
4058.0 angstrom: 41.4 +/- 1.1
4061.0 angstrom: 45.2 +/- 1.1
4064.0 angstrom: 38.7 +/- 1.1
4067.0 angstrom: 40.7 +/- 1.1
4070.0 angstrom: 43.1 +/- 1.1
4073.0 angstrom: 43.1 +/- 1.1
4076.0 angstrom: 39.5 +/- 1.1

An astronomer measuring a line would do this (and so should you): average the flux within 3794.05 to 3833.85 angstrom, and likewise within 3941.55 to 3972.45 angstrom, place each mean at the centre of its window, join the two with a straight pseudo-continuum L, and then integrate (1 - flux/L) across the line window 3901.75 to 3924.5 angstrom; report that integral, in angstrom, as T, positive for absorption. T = -4.8 angstrom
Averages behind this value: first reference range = 32.8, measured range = 36.3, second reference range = 28.8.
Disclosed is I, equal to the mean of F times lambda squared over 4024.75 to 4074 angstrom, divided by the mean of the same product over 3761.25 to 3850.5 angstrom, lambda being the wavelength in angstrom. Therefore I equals 1.45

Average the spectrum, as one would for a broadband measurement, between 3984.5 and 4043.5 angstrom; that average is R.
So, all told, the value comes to 43.1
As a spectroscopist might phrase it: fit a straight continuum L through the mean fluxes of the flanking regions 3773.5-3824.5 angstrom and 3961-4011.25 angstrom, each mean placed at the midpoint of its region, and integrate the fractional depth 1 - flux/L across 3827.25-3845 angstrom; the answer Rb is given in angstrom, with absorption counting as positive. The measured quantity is 5.1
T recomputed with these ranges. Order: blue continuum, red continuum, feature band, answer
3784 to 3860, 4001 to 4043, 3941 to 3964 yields 3.55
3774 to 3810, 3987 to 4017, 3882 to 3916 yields 4.04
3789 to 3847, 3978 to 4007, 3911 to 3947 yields 9.72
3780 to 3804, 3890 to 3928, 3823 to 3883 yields 3.51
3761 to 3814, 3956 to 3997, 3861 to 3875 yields -1.24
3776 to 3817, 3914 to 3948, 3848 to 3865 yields -2.74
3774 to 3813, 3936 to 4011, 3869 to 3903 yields 1.01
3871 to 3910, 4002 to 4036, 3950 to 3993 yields 8.04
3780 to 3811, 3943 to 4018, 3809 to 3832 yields 2.32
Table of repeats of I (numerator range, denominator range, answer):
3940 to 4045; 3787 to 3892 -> 1.23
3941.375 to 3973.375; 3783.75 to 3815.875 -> 0.87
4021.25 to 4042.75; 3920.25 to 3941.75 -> 2.05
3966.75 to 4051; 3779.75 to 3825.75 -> 1.25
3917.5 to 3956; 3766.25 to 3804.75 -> 0.87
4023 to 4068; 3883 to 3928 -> 1.34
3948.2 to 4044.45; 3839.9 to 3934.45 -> 1.20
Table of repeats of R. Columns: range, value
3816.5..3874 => 32.7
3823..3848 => 27.8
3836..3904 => 34.6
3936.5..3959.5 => 32.9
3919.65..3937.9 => 21.9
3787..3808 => 34.5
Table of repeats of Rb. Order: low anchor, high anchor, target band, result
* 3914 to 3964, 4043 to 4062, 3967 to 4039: -4.4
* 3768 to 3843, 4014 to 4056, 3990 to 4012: -0.3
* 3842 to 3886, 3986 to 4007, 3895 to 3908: 0.8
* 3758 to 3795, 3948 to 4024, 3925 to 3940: 7.7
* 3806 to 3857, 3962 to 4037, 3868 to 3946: 8.0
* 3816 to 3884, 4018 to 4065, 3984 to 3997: -0.4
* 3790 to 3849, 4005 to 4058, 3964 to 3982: 6.5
